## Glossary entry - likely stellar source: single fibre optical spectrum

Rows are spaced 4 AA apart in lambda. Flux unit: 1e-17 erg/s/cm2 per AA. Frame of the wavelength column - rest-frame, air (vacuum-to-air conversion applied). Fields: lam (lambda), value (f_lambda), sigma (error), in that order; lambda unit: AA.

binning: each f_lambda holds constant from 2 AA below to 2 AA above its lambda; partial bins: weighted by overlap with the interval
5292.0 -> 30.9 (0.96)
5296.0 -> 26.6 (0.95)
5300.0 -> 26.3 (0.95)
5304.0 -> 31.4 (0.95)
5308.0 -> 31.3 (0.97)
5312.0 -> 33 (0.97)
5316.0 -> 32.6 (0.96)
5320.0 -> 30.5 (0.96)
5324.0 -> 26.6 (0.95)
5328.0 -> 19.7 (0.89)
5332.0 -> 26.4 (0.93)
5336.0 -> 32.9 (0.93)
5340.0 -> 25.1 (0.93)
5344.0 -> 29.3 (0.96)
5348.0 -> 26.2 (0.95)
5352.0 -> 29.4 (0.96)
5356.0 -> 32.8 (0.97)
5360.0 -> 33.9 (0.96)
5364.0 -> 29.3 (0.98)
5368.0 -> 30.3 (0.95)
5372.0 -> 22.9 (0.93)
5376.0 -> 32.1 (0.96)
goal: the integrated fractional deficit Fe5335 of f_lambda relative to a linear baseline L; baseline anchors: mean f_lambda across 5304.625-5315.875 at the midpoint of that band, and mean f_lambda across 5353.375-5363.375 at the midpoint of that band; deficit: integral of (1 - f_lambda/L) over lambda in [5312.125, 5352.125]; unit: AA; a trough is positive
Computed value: 5.3 AA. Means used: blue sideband 32.1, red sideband 32.5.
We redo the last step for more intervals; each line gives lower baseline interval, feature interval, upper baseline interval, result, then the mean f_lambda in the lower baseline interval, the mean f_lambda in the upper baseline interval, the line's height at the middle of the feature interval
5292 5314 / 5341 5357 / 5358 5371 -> 0.7 AA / 29.8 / 30.5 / 30.4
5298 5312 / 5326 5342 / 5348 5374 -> 2.0 AA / 30.1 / 29.5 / 29.8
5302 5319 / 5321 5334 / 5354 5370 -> 2.9 AA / 32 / 31.6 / 31.8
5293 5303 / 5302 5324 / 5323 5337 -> -3.8 AA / 27.4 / 25.9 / 26.7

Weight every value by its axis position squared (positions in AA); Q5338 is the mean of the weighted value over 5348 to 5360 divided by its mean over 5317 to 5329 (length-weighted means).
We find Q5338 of 1.17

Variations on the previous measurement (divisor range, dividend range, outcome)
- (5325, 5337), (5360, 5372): 1.15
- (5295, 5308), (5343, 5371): 1.06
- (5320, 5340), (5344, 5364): 1.15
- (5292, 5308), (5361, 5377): 1.02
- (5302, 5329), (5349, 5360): 1.07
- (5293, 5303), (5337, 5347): 1.03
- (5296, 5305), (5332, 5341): 1.04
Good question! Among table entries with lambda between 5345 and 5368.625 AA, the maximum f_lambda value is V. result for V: 33.9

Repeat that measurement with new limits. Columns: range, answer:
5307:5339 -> 33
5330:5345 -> 32.9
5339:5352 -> 29.4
